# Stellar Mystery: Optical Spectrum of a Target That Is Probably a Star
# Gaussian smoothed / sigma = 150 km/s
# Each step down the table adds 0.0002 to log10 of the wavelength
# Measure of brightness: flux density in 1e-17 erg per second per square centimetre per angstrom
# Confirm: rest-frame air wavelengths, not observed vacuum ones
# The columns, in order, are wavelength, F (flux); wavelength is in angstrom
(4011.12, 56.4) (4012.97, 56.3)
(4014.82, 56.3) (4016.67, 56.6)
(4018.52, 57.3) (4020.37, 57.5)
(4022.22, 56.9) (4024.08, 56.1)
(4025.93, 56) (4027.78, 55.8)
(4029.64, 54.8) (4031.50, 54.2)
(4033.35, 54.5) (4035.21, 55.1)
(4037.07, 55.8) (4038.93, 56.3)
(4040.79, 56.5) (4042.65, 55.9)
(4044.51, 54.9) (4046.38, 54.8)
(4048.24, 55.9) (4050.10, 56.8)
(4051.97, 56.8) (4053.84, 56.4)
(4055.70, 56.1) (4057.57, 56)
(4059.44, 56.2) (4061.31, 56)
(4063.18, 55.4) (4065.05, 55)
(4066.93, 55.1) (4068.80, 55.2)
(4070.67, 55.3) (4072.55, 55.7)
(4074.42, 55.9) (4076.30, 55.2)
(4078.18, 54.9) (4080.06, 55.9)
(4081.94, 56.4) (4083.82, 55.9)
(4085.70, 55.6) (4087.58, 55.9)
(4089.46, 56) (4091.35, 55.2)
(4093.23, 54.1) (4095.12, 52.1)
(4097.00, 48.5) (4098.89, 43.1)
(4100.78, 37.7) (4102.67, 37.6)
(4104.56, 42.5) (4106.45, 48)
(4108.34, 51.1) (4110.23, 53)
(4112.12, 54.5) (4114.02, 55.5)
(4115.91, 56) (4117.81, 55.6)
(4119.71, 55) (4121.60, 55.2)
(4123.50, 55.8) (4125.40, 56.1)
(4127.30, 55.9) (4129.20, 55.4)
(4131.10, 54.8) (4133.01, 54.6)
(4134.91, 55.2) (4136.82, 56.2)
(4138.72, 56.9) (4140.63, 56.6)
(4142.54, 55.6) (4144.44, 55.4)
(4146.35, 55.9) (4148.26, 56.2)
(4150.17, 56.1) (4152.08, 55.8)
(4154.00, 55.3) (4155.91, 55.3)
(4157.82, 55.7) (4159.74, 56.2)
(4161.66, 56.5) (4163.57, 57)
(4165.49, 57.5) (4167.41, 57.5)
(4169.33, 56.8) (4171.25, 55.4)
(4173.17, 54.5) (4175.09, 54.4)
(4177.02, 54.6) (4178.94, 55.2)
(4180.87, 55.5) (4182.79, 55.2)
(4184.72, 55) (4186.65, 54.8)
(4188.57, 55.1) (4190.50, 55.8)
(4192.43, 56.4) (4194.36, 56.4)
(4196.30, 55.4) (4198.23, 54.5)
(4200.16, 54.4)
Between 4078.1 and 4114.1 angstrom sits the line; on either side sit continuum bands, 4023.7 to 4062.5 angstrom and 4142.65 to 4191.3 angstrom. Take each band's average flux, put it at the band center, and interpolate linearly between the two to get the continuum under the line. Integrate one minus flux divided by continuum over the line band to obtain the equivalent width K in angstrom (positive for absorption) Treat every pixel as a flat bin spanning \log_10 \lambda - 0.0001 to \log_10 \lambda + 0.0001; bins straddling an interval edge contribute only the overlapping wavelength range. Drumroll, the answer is 3.08 angstrom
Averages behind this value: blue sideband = 55.8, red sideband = 55.7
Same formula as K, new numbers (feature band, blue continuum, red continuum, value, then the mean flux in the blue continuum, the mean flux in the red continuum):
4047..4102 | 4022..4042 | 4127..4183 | 1.44 angstrom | 55.6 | 55.8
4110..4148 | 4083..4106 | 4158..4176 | -2.08 angstrom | 49.4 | 56.2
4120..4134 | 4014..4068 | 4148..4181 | 0.12 angstrom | 55.9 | 55.9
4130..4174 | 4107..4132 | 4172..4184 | -0.88 angstrom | 54.8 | 54.9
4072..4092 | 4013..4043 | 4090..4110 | -2.49 angstrom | 56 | 47.4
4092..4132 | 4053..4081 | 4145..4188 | 3.11 angstrom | 55.6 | 55.7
